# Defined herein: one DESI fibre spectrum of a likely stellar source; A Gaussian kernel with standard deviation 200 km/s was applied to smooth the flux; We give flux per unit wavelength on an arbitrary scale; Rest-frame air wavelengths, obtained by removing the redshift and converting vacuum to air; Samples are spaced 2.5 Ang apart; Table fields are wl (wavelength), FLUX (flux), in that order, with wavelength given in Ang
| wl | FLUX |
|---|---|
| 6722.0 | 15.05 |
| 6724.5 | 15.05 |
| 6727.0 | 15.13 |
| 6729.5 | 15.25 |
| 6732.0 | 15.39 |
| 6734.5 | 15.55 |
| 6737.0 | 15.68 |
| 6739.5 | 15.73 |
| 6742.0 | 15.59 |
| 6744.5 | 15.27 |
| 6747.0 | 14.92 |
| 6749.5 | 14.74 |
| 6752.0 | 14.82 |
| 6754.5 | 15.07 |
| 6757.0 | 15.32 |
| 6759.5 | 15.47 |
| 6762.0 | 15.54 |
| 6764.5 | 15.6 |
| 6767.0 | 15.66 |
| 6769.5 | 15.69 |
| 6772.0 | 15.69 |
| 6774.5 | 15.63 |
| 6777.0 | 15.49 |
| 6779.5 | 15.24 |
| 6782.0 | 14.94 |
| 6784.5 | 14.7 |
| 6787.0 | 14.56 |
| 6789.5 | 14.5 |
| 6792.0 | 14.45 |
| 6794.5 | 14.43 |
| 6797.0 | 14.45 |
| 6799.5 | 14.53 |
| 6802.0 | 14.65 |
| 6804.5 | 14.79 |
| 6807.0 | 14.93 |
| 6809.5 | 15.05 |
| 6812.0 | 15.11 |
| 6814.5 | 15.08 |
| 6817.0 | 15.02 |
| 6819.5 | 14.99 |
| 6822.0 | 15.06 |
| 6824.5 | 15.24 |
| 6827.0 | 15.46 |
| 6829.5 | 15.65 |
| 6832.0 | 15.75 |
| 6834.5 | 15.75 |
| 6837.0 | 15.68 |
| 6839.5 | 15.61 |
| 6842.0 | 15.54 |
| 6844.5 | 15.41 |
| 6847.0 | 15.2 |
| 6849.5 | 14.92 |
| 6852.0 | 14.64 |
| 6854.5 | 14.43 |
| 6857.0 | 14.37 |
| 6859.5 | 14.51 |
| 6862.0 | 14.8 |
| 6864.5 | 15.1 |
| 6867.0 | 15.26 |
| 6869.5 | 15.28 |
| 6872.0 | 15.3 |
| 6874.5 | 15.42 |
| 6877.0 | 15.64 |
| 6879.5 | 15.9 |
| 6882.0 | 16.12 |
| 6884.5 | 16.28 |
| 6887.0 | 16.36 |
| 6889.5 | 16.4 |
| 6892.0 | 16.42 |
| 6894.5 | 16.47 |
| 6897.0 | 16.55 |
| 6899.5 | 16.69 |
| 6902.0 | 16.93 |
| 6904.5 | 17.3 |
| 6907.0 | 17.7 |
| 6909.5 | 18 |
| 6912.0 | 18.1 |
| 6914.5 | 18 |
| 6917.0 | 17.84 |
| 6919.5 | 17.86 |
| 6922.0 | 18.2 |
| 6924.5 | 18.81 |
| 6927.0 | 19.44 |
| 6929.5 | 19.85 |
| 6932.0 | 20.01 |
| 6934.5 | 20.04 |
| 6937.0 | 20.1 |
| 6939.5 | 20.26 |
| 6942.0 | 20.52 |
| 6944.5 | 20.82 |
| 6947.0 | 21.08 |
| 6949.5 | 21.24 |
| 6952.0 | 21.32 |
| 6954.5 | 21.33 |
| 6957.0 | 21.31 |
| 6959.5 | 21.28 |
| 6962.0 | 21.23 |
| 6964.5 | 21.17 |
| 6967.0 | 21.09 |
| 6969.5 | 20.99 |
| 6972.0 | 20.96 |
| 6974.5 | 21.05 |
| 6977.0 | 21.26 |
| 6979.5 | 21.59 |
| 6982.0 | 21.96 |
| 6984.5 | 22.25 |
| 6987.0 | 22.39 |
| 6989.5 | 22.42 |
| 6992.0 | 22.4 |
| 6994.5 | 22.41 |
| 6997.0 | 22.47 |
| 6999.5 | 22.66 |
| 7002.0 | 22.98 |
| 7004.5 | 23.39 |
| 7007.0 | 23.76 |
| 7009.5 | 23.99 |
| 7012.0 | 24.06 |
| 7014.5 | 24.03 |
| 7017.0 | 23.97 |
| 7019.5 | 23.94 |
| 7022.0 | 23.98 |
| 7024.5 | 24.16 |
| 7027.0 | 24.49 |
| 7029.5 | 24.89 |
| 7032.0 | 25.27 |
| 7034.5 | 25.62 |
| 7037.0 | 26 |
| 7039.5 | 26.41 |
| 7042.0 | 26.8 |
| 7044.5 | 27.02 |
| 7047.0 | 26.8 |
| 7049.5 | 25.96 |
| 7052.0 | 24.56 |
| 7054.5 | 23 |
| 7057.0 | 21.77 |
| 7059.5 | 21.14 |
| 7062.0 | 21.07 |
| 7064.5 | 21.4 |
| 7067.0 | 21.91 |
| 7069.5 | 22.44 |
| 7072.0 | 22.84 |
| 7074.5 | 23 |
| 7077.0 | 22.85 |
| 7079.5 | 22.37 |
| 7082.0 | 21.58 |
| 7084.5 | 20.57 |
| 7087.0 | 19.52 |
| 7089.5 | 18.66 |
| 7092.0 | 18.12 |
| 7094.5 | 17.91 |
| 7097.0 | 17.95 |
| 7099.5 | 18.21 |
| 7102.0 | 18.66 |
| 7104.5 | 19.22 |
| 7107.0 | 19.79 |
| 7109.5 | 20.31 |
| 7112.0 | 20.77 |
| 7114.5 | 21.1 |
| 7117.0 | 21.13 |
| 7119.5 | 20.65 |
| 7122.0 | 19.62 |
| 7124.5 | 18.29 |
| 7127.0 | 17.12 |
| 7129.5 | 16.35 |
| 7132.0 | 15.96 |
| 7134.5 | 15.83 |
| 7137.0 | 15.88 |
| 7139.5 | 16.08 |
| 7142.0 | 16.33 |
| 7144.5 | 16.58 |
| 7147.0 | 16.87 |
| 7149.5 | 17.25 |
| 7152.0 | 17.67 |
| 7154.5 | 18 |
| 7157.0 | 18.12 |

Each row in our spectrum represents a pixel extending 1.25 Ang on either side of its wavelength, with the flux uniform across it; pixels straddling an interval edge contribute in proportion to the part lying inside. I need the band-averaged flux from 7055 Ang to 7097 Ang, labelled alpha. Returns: 21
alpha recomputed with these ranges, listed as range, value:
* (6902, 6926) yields 17.9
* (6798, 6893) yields 15.3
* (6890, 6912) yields 17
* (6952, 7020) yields 22.3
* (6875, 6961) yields 18.5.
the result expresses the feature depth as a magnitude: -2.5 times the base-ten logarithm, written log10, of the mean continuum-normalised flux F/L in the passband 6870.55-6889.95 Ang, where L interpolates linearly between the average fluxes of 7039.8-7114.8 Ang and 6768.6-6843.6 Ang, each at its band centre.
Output 0.07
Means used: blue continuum 15.1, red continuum 21.6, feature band 15.9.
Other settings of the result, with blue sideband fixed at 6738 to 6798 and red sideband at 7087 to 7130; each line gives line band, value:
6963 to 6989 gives -0.22 mag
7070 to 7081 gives -0.21 mag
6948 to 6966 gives -0.22 mag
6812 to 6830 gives 0.04 mag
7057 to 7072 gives -0.17 mag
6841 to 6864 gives 0.09 mag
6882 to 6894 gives 0.01 mag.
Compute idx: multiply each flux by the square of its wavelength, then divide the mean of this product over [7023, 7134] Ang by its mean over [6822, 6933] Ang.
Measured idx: 1.40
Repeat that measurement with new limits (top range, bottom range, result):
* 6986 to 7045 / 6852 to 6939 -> 1.47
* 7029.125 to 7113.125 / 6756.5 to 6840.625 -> 1.58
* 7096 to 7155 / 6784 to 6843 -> 1.32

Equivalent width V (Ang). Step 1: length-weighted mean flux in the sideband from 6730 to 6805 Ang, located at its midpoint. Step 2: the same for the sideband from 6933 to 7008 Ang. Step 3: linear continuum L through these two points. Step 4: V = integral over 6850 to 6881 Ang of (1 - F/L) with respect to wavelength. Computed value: 5.42 Ang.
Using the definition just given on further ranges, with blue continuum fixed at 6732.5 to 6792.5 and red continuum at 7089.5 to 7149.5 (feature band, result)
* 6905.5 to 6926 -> -1.9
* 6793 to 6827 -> 1.6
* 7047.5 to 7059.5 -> -4.1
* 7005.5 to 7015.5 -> -3.8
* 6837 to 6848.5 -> 0.3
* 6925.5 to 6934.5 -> -1.7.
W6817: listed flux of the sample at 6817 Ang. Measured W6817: 15.02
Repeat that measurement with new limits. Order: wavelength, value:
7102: 18.66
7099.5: 18.21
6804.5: 14.79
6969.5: 20.99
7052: 24.56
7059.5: 21.14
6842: 15.54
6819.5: 14.99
